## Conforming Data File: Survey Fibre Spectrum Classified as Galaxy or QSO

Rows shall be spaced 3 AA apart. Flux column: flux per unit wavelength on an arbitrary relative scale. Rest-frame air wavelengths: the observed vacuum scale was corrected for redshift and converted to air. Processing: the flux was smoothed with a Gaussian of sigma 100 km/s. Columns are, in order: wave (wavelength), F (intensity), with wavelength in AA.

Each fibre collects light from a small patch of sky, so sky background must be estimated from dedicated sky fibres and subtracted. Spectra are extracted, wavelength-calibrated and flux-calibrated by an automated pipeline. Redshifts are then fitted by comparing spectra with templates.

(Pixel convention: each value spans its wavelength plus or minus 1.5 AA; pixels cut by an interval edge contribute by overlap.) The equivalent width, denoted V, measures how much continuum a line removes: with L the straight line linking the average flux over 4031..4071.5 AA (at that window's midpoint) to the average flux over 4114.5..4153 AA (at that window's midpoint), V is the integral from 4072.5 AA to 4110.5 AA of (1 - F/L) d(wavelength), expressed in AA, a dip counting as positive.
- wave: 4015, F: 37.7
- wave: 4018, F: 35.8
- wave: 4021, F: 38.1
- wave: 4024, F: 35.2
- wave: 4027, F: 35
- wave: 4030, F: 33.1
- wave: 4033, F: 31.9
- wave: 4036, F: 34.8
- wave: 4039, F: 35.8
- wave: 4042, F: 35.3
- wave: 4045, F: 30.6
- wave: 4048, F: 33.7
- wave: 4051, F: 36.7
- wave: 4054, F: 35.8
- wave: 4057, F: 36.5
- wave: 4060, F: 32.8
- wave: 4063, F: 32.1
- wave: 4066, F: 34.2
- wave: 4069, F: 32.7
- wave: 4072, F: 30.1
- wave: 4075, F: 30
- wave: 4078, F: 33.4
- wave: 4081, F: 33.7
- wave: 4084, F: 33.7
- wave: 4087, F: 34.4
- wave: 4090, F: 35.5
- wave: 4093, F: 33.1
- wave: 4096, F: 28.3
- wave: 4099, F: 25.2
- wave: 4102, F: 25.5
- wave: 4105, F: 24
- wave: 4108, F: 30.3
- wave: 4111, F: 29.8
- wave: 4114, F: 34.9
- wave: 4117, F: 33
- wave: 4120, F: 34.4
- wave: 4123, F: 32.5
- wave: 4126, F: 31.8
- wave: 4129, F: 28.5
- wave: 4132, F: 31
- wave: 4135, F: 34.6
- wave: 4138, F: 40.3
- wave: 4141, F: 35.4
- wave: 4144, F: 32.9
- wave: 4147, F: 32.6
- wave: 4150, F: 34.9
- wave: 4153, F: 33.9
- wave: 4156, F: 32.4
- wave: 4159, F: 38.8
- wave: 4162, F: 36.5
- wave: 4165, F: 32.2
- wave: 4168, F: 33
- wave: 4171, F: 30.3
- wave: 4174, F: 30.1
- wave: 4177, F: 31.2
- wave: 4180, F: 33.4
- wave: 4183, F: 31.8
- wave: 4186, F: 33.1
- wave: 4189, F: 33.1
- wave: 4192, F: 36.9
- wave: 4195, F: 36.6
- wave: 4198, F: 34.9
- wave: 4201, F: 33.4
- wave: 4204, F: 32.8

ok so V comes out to 3.60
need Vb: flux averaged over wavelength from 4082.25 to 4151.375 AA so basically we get 32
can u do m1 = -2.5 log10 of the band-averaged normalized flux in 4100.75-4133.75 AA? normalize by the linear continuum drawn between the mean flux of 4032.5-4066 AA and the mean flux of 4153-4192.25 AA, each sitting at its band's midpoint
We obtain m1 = 0.10 mag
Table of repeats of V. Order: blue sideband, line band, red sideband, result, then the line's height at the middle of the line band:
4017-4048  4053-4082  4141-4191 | 0.93 AA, 34.2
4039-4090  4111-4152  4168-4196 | -0.34 AA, 33.2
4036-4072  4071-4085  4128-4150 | 0.74 AA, 34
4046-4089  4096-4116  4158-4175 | 3.04 AA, 33.5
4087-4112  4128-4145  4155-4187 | -1.50 AA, 31.2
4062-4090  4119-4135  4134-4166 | 1.17 AA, 34.3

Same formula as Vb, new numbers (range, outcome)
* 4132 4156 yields 34.5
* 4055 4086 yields 33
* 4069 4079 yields 31.3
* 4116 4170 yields 33.8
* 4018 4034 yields 34.9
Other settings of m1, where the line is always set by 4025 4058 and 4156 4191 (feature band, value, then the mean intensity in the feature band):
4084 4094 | -0.01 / 34.3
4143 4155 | -0.01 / 33.6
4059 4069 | 0.04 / 33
